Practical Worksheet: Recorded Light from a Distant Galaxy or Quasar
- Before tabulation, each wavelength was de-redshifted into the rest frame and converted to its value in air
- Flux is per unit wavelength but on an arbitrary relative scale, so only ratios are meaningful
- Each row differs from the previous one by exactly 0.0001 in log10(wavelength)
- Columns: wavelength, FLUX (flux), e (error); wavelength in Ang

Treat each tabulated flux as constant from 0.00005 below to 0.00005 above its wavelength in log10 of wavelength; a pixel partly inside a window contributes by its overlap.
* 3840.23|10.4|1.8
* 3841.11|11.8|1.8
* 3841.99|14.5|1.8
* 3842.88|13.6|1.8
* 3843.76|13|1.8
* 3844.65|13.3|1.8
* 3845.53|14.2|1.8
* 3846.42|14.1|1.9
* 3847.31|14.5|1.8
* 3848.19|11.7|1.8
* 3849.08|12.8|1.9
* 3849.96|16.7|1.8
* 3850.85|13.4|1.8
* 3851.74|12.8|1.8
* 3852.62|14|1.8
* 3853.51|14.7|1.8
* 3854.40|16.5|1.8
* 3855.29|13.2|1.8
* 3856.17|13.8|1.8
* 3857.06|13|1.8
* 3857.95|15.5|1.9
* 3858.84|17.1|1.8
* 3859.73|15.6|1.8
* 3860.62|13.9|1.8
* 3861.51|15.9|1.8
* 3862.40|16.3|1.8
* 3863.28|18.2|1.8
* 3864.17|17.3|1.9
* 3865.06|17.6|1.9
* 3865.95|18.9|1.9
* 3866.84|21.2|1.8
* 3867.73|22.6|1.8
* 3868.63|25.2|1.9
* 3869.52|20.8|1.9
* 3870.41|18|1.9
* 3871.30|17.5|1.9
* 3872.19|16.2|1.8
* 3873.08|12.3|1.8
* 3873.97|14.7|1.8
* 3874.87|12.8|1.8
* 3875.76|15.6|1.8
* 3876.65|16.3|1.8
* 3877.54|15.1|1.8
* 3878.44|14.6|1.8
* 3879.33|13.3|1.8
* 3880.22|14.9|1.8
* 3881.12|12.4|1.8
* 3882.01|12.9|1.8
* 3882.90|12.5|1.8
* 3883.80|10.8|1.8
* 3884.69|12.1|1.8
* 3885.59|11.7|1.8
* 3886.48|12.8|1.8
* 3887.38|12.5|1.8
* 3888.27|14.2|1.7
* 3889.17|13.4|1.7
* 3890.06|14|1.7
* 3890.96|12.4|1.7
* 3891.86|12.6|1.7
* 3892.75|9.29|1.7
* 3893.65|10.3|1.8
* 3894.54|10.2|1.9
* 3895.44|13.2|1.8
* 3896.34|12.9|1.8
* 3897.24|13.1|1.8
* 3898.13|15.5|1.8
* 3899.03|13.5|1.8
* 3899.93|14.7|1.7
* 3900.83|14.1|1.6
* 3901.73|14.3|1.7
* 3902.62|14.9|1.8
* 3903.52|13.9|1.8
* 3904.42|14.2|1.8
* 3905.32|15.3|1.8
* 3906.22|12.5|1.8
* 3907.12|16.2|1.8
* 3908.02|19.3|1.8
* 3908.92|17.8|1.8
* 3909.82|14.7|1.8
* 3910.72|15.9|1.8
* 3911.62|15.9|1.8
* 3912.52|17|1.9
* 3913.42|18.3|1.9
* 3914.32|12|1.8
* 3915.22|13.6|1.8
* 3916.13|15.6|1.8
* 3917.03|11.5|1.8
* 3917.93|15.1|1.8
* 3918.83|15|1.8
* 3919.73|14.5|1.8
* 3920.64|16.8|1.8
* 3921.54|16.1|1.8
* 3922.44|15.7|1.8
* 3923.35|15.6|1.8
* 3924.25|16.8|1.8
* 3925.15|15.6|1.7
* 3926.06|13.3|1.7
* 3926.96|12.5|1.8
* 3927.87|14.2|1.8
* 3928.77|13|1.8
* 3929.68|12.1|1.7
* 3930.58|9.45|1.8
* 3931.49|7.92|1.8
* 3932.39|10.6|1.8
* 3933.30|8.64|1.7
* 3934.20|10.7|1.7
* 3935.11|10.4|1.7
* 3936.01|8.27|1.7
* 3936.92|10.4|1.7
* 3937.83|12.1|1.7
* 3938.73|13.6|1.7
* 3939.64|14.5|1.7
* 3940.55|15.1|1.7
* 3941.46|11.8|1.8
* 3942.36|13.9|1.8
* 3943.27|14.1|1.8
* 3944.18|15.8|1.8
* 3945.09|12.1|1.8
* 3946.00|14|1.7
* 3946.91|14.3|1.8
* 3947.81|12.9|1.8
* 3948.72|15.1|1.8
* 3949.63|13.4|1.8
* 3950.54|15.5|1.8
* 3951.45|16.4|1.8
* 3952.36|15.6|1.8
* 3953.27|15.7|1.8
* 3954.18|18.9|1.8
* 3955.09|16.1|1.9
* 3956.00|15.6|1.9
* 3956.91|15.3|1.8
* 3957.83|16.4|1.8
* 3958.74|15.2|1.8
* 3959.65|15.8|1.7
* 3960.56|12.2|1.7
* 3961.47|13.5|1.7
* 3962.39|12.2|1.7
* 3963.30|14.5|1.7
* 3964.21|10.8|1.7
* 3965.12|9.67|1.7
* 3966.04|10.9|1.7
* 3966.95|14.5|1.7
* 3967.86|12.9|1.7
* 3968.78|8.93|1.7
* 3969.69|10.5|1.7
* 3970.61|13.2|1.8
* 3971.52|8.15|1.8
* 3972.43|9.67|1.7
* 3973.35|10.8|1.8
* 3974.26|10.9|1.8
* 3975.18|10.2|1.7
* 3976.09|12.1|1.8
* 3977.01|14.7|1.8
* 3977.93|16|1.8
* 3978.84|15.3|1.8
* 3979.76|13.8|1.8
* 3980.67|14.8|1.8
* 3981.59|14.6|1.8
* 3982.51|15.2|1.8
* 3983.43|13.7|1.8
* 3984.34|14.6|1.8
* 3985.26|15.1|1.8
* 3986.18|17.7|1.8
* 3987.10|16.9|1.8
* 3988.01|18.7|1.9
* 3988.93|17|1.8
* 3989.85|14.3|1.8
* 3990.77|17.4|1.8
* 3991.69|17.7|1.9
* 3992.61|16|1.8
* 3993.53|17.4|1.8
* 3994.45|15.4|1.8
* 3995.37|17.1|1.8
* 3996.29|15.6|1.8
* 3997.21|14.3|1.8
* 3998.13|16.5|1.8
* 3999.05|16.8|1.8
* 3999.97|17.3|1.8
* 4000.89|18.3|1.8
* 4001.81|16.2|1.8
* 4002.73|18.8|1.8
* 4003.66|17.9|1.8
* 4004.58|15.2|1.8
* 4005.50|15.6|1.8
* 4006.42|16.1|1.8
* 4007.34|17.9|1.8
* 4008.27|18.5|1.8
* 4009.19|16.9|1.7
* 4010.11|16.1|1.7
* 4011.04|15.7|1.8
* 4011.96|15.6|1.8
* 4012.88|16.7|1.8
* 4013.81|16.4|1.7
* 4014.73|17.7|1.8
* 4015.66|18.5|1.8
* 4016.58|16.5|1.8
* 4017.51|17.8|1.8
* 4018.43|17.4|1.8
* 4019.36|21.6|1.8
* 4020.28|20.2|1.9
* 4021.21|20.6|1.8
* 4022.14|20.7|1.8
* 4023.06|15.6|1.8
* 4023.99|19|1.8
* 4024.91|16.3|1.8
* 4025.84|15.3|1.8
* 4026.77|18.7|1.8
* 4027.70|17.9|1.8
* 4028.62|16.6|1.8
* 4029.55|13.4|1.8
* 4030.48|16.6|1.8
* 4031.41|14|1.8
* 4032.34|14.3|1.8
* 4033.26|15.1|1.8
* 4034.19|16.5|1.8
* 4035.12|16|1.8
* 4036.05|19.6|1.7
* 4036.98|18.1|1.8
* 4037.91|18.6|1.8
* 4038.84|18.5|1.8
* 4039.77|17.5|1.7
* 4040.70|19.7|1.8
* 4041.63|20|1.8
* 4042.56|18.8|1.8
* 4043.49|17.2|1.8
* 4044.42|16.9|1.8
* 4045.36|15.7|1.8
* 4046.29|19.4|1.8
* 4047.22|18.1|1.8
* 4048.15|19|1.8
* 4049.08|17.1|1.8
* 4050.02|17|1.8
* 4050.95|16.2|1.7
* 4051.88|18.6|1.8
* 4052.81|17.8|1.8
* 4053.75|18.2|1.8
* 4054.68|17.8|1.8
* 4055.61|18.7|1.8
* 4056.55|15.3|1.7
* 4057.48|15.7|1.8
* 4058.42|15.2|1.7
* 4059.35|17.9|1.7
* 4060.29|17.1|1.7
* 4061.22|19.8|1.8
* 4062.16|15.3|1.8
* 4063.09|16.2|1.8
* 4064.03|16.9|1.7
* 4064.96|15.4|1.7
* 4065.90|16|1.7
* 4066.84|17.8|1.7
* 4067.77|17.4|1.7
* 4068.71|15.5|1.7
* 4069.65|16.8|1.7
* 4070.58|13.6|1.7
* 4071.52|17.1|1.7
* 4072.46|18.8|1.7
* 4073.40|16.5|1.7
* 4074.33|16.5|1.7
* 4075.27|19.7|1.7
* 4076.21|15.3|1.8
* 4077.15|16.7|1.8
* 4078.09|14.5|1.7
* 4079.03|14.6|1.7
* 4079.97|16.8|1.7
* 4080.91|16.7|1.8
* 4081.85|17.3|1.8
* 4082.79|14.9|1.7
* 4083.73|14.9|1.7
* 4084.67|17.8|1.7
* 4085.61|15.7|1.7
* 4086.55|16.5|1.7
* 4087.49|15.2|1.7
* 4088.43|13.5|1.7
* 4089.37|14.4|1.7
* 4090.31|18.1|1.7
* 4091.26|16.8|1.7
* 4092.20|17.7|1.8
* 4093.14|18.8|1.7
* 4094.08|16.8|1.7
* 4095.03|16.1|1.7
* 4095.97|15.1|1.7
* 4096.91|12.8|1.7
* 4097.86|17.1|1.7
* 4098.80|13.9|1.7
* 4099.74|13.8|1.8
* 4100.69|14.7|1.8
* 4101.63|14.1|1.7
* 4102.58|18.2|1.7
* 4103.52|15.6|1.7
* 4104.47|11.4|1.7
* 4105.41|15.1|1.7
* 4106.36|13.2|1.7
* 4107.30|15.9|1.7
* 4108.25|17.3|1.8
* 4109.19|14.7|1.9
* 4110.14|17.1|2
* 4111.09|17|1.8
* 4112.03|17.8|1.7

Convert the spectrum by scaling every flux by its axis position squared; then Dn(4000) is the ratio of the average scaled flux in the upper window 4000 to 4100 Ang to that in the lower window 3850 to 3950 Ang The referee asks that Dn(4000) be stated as 1.28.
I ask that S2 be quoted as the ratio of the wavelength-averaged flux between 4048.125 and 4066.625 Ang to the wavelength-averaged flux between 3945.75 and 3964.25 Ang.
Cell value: 1.1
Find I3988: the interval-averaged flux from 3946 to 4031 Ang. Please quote 15.5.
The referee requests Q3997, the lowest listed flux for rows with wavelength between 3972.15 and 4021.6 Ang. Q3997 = 9.67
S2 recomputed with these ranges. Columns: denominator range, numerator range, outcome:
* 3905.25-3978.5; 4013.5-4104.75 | 1.24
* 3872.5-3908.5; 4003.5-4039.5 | 1.27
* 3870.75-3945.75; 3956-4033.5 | 1.13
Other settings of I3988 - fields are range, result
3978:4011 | 16.3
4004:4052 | 17.4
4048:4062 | 17.3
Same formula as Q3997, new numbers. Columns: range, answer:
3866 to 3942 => 7.92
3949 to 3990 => 8.15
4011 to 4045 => 13.4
